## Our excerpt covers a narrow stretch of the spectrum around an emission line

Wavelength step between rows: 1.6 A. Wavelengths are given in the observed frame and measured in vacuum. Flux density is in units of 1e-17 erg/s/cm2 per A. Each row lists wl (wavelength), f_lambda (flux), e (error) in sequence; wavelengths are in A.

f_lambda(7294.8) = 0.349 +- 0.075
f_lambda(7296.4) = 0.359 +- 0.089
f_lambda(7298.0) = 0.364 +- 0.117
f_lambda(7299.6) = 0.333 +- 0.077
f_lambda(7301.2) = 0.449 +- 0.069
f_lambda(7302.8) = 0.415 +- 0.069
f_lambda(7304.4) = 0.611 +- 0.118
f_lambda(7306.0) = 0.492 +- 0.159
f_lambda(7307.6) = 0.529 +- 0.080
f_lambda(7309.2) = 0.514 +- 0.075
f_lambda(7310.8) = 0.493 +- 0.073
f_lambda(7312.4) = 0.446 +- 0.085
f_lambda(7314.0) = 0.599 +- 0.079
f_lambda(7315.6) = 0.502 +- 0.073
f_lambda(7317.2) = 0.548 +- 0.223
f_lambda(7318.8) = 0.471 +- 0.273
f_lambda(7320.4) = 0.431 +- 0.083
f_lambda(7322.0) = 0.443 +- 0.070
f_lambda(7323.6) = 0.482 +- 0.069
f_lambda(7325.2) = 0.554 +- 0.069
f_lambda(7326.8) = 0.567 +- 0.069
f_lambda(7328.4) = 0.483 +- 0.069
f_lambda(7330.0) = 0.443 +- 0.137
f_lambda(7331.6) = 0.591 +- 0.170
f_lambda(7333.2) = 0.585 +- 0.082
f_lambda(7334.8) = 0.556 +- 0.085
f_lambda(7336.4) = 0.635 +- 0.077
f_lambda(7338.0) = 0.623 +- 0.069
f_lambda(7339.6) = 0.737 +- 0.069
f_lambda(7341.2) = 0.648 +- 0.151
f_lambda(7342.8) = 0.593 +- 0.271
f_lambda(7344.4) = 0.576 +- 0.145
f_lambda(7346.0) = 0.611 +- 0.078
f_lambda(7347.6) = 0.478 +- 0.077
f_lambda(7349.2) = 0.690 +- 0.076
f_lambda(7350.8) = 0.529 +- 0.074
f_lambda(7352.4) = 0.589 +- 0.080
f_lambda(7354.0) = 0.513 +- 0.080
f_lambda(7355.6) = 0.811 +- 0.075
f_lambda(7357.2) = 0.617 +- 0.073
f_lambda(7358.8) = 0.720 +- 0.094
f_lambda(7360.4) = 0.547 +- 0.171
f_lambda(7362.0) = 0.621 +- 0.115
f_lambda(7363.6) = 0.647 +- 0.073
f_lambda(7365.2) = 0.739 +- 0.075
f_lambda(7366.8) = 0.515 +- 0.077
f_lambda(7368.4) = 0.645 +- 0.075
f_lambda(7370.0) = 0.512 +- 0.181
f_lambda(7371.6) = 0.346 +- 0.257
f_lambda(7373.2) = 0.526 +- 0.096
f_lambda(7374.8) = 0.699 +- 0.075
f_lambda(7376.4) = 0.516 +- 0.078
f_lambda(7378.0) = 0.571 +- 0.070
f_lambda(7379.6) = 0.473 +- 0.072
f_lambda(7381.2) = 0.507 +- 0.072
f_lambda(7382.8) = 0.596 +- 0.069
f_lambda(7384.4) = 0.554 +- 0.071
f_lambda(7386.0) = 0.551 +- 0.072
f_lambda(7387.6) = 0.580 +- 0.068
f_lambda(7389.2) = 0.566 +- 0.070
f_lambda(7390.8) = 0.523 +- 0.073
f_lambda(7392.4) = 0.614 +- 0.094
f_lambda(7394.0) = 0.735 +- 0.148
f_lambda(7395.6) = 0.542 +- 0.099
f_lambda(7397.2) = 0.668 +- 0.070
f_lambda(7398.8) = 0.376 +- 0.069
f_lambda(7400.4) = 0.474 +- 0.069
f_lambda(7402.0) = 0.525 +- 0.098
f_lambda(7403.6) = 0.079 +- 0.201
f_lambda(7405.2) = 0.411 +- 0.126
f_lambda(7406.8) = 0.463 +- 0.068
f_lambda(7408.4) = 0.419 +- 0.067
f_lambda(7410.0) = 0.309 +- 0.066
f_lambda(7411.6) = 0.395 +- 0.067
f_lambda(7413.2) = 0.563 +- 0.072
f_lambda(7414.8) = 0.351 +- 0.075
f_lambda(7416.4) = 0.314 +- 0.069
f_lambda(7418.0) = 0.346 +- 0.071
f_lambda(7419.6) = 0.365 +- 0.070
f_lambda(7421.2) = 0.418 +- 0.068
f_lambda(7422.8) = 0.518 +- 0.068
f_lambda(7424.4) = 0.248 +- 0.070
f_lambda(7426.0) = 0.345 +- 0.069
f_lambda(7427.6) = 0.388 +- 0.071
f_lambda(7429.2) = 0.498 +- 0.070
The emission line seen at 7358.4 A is Mg II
